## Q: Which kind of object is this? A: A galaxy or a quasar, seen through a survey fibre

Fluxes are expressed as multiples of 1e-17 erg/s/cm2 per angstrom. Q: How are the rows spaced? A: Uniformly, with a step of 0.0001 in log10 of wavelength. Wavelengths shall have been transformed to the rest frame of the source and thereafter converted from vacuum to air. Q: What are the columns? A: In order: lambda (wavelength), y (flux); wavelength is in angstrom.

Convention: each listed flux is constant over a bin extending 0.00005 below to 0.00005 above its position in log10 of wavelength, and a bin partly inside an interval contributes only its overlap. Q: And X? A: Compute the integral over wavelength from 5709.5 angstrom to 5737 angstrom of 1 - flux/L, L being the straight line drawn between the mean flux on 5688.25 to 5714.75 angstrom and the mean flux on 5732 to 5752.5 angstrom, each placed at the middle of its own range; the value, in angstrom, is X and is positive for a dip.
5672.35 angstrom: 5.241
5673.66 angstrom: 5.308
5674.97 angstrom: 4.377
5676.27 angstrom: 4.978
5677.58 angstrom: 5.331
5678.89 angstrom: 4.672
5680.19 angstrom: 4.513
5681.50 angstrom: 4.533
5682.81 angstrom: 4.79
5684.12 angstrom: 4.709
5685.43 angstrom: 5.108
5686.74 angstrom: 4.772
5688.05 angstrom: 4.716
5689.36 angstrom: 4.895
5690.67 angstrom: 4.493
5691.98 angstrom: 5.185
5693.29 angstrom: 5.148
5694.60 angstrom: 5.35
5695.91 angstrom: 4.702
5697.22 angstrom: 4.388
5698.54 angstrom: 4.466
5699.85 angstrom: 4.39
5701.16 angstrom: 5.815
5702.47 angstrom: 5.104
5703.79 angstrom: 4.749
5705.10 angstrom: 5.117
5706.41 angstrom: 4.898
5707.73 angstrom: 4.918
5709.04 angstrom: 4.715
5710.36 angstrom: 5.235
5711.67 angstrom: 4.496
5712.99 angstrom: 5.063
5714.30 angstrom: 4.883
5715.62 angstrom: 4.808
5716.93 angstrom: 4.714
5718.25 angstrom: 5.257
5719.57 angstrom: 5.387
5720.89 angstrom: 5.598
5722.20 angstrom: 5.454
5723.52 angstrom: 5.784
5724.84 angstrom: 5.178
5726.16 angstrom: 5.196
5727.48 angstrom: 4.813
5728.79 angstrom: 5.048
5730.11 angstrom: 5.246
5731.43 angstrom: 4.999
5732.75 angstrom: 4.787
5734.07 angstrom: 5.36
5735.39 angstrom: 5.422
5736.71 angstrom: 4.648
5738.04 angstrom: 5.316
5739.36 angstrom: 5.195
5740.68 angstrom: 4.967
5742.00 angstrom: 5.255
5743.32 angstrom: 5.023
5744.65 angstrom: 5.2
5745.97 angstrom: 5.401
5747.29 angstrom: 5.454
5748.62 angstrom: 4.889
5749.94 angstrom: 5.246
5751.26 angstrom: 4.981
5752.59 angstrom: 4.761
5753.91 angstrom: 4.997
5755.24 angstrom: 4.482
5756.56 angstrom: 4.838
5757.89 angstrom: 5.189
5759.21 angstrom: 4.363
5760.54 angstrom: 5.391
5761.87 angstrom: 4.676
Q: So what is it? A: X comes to -0.5 angstrom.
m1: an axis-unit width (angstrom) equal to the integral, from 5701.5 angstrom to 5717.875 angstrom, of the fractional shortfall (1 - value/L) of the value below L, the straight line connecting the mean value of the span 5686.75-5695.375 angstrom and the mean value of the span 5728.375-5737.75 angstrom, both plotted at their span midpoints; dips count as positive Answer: 0.3 angstrom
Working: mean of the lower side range 4.95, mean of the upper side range 5.08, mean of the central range 4.92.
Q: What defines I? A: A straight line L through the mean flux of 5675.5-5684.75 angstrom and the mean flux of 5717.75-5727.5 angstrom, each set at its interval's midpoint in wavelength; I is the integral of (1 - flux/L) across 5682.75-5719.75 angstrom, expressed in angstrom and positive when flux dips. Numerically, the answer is 1.2 angstrom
